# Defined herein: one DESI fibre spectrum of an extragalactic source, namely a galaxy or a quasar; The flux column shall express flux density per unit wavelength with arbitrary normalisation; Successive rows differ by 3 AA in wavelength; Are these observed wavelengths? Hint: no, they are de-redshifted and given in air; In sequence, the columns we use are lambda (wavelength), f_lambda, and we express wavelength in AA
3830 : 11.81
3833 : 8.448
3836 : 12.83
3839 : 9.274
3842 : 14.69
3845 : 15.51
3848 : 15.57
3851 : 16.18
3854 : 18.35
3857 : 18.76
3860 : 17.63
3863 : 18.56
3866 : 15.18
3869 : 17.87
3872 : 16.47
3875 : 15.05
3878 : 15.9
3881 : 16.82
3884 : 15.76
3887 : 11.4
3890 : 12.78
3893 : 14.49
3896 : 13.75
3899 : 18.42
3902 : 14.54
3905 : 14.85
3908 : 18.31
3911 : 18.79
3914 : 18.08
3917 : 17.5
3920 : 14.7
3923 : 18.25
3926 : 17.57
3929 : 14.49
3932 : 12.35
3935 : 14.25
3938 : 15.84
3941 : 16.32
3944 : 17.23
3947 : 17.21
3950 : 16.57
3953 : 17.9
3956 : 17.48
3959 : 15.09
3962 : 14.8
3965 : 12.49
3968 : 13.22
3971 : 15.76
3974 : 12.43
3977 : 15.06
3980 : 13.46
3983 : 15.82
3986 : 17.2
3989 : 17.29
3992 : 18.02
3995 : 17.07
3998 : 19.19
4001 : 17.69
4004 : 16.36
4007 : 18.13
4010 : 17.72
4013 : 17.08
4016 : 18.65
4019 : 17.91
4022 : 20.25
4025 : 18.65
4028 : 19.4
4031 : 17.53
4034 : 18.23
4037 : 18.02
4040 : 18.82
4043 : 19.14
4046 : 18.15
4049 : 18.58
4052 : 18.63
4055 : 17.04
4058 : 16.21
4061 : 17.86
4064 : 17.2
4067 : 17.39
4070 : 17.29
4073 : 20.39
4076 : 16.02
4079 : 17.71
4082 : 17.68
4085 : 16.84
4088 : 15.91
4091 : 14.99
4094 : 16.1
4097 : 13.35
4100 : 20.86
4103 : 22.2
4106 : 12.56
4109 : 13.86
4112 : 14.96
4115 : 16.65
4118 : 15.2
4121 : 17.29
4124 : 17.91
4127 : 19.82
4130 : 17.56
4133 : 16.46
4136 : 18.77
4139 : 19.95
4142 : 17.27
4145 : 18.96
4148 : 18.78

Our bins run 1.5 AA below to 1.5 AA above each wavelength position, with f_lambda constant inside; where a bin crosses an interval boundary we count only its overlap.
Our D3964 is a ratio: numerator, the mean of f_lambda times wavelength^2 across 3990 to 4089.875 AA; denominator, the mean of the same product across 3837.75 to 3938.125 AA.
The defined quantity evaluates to 1.22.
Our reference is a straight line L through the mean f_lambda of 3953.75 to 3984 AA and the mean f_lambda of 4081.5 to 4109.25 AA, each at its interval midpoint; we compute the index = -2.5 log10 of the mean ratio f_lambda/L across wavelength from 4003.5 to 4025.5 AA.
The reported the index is -0.185 mag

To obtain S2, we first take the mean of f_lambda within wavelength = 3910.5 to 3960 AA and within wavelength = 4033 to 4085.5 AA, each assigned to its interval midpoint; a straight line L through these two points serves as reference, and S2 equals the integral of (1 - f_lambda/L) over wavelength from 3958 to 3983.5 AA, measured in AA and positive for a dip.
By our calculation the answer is 4.0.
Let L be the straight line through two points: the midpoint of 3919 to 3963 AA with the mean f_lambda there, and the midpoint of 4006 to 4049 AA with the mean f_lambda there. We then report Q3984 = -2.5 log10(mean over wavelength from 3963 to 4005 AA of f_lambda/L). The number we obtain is 0.097 mag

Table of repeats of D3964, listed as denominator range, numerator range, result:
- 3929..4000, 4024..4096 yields 1.17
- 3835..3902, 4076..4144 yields 1.24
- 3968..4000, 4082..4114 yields 1.07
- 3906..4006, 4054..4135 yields 1.12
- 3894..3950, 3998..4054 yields 1.19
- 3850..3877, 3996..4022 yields 1.13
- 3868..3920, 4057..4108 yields 1.18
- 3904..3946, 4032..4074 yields 1.18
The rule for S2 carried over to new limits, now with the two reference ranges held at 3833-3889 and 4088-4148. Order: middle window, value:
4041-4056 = -1.5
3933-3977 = 1.7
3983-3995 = -0.7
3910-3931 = -1.4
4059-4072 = -0.6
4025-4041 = -1.8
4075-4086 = -0.2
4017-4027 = -1.5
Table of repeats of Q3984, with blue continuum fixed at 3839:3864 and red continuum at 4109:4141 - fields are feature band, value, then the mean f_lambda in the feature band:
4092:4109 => 0.03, 16.7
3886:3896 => 0.25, 13.1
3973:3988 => 0.13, 15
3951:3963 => 0.02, 16.4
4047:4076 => -0.04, 17.8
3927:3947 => 0.09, 15.3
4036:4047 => -0.09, 18.6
